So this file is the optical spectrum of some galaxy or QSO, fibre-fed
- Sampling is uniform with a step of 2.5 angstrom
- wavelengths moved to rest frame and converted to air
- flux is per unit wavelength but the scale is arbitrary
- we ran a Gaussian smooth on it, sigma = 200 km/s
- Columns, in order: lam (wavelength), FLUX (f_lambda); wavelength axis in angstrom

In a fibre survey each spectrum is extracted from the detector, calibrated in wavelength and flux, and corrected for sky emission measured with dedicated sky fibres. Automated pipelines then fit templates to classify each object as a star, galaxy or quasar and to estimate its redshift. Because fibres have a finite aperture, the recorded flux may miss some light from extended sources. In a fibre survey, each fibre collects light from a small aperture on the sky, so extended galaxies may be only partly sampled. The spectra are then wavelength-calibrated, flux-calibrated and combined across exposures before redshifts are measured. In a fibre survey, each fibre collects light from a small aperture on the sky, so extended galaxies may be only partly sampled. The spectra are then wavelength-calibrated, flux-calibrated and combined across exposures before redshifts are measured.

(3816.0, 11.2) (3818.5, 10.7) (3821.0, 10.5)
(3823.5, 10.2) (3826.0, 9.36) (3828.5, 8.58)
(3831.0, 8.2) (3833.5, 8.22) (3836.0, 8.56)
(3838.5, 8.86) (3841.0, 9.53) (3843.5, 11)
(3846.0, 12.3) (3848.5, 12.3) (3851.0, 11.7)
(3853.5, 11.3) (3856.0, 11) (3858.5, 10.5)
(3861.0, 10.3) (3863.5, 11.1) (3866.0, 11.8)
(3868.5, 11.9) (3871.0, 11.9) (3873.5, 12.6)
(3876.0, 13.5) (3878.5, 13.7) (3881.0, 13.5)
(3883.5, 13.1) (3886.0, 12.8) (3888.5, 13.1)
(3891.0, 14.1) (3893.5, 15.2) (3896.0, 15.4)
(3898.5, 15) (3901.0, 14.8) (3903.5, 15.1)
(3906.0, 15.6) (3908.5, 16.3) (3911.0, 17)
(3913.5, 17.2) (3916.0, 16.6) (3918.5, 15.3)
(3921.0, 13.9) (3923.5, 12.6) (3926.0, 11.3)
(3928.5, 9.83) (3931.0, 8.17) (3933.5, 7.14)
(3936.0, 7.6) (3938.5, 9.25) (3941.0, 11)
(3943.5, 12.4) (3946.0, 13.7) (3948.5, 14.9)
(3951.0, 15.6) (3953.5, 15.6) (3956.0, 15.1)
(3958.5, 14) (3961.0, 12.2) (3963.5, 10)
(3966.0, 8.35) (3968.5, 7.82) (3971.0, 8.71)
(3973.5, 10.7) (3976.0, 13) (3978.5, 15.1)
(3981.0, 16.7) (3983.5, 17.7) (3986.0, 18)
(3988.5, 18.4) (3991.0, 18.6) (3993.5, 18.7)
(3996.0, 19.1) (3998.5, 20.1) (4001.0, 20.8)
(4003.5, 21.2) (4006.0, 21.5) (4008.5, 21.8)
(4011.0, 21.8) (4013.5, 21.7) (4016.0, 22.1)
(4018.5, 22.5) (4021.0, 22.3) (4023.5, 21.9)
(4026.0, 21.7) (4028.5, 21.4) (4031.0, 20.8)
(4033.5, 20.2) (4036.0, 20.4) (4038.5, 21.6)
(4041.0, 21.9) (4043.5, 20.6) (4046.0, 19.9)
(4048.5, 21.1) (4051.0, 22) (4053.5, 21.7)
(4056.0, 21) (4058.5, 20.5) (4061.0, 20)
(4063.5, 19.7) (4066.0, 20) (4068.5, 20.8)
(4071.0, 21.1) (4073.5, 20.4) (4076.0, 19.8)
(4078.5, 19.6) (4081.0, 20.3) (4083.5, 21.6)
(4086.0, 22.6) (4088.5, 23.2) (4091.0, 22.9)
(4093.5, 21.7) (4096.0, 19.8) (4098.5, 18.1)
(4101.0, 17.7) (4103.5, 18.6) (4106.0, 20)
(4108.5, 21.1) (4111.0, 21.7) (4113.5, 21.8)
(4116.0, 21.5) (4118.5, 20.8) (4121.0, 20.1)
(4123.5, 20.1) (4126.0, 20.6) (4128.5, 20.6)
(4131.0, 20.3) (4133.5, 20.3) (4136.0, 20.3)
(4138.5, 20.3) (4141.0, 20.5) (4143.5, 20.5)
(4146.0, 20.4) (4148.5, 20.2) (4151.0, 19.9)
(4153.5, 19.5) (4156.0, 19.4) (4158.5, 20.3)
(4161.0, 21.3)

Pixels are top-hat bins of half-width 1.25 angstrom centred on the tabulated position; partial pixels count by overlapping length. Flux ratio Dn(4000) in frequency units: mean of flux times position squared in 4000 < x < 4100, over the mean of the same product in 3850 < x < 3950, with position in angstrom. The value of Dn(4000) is 1.77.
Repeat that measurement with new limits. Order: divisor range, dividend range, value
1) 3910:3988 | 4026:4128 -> 1.72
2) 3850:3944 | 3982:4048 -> 1.72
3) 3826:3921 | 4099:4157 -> 1.81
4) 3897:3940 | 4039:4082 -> 1.69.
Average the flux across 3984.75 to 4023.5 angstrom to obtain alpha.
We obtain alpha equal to 20.6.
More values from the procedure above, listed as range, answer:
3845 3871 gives 11.4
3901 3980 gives 12.7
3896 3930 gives 14.6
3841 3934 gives 13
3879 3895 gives 13.7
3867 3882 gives 12.8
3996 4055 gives 21.3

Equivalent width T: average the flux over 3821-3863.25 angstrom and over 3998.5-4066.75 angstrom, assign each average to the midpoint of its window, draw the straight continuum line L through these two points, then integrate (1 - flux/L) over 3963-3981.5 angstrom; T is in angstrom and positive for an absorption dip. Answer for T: 6.90 angstrom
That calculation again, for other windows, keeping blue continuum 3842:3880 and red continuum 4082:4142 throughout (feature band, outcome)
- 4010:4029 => -4.97 angstrom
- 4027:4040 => -2.19 angstrom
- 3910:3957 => 4.93 angstrom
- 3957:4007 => 2.11 angstrom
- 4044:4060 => -2.11 angstrom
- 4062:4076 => -0.87 angstrom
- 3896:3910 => -2.23 angstrom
